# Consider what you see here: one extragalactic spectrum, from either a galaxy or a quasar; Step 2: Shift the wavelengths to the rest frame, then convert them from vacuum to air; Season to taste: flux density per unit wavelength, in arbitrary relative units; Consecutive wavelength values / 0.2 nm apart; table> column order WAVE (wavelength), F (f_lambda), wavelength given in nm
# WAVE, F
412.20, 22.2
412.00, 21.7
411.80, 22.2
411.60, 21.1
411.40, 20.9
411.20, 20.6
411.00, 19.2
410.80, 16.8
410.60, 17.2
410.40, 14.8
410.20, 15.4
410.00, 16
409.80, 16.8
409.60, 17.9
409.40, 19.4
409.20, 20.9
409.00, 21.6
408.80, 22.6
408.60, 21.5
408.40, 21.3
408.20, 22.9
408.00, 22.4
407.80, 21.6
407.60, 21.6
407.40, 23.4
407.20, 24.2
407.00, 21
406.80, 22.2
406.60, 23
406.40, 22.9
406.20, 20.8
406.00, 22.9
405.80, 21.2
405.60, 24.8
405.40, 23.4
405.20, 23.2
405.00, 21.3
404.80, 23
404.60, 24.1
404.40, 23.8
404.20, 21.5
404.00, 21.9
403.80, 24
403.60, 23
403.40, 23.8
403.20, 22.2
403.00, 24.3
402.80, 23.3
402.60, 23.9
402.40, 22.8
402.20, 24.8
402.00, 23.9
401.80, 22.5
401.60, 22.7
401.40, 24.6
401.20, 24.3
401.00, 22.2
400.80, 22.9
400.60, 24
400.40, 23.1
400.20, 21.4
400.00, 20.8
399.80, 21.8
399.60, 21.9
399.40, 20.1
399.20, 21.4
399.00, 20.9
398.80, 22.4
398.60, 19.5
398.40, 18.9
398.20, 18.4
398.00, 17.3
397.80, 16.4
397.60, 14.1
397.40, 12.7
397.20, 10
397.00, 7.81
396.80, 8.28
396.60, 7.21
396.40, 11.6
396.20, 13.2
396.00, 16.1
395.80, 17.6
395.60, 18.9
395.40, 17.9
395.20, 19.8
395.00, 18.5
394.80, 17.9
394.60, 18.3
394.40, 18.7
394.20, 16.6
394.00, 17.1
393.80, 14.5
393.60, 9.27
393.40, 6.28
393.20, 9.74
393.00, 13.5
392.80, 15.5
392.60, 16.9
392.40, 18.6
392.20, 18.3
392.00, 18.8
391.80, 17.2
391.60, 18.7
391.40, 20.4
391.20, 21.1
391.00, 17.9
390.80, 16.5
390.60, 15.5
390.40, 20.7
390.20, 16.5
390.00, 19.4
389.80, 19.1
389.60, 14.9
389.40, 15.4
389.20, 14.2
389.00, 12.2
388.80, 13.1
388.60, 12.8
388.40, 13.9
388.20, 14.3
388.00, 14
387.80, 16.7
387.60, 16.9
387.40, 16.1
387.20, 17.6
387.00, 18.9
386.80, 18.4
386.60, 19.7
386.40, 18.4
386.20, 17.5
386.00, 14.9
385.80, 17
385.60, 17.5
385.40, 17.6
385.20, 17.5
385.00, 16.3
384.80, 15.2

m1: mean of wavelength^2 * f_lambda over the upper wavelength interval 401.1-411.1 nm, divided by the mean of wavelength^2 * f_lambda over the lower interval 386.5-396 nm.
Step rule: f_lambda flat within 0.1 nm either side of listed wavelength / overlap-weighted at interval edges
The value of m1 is 1.42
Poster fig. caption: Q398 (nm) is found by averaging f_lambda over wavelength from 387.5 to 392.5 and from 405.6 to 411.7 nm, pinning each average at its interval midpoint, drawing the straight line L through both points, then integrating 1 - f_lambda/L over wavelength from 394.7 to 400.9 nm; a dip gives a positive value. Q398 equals 0.28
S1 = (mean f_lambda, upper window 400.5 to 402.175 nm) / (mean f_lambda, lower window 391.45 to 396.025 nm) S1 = 1.4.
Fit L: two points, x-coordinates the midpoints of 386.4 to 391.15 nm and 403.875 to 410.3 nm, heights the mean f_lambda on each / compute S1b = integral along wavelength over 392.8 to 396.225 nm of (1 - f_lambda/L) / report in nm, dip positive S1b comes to 0.470 nm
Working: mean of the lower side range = 16.4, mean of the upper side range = 21.6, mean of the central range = 15.6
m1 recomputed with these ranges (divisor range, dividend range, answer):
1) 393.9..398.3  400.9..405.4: 1.58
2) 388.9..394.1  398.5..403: 1.47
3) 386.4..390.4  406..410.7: 1.40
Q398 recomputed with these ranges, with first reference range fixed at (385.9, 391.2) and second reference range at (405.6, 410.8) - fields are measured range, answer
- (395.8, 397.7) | 0.69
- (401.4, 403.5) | -0.44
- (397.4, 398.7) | 0.10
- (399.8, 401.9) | -0.41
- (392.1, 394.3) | 0.41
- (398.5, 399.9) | -0.18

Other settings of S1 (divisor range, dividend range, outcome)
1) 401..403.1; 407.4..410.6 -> 0.84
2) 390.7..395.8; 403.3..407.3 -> 1.37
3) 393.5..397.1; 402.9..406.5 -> 1.53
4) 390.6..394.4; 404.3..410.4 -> 1.34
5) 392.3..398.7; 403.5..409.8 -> 1.49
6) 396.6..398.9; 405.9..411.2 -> 1.38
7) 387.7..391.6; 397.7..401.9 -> 1.31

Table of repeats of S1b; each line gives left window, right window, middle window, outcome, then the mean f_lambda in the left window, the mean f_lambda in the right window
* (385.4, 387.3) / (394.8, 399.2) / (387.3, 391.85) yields 0.19 nm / 17.8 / 15.8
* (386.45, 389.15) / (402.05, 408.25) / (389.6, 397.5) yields 0.99 nm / 15.8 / 22.9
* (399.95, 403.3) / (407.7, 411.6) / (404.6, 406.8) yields -0.14 nm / 23.2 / 19.5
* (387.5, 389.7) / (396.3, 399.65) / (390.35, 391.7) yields -0.35 nm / 14.4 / 15.7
